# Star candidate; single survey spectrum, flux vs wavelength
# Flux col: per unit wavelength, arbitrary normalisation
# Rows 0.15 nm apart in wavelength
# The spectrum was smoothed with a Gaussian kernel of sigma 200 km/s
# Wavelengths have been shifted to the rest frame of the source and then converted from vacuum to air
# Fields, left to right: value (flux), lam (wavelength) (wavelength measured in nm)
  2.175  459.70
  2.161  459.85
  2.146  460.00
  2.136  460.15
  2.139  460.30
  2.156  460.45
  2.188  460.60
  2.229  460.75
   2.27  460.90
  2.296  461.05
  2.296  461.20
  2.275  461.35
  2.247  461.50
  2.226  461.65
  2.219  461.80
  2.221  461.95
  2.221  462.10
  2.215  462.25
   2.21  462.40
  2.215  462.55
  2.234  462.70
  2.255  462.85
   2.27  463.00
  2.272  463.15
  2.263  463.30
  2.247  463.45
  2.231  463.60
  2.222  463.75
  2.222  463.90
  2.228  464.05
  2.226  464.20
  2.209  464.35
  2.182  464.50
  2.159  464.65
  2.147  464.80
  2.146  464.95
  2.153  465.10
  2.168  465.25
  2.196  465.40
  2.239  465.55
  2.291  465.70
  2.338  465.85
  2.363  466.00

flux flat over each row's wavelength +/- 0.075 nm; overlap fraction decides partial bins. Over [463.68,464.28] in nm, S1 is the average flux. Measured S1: 2.22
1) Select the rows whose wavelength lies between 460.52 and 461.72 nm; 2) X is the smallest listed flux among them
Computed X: 2.188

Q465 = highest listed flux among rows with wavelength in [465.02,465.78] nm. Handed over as 2.291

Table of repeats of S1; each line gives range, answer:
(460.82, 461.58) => 2.28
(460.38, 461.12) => 2.23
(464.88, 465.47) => 2.17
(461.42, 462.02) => 2.23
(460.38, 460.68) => 2.17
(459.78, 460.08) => 2.15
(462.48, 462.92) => 2.23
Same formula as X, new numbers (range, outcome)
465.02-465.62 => 2.153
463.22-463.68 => 2.231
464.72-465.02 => 2.146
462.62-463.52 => 2.234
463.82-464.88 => 2.147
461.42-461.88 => 2.219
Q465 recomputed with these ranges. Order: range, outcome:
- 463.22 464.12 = 2.263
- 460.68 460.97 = 2.27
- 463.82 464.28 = 2.228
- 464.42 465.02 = 2.182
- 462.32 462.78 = 2.234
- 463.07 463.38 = 2.272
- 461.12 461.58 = 2.296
